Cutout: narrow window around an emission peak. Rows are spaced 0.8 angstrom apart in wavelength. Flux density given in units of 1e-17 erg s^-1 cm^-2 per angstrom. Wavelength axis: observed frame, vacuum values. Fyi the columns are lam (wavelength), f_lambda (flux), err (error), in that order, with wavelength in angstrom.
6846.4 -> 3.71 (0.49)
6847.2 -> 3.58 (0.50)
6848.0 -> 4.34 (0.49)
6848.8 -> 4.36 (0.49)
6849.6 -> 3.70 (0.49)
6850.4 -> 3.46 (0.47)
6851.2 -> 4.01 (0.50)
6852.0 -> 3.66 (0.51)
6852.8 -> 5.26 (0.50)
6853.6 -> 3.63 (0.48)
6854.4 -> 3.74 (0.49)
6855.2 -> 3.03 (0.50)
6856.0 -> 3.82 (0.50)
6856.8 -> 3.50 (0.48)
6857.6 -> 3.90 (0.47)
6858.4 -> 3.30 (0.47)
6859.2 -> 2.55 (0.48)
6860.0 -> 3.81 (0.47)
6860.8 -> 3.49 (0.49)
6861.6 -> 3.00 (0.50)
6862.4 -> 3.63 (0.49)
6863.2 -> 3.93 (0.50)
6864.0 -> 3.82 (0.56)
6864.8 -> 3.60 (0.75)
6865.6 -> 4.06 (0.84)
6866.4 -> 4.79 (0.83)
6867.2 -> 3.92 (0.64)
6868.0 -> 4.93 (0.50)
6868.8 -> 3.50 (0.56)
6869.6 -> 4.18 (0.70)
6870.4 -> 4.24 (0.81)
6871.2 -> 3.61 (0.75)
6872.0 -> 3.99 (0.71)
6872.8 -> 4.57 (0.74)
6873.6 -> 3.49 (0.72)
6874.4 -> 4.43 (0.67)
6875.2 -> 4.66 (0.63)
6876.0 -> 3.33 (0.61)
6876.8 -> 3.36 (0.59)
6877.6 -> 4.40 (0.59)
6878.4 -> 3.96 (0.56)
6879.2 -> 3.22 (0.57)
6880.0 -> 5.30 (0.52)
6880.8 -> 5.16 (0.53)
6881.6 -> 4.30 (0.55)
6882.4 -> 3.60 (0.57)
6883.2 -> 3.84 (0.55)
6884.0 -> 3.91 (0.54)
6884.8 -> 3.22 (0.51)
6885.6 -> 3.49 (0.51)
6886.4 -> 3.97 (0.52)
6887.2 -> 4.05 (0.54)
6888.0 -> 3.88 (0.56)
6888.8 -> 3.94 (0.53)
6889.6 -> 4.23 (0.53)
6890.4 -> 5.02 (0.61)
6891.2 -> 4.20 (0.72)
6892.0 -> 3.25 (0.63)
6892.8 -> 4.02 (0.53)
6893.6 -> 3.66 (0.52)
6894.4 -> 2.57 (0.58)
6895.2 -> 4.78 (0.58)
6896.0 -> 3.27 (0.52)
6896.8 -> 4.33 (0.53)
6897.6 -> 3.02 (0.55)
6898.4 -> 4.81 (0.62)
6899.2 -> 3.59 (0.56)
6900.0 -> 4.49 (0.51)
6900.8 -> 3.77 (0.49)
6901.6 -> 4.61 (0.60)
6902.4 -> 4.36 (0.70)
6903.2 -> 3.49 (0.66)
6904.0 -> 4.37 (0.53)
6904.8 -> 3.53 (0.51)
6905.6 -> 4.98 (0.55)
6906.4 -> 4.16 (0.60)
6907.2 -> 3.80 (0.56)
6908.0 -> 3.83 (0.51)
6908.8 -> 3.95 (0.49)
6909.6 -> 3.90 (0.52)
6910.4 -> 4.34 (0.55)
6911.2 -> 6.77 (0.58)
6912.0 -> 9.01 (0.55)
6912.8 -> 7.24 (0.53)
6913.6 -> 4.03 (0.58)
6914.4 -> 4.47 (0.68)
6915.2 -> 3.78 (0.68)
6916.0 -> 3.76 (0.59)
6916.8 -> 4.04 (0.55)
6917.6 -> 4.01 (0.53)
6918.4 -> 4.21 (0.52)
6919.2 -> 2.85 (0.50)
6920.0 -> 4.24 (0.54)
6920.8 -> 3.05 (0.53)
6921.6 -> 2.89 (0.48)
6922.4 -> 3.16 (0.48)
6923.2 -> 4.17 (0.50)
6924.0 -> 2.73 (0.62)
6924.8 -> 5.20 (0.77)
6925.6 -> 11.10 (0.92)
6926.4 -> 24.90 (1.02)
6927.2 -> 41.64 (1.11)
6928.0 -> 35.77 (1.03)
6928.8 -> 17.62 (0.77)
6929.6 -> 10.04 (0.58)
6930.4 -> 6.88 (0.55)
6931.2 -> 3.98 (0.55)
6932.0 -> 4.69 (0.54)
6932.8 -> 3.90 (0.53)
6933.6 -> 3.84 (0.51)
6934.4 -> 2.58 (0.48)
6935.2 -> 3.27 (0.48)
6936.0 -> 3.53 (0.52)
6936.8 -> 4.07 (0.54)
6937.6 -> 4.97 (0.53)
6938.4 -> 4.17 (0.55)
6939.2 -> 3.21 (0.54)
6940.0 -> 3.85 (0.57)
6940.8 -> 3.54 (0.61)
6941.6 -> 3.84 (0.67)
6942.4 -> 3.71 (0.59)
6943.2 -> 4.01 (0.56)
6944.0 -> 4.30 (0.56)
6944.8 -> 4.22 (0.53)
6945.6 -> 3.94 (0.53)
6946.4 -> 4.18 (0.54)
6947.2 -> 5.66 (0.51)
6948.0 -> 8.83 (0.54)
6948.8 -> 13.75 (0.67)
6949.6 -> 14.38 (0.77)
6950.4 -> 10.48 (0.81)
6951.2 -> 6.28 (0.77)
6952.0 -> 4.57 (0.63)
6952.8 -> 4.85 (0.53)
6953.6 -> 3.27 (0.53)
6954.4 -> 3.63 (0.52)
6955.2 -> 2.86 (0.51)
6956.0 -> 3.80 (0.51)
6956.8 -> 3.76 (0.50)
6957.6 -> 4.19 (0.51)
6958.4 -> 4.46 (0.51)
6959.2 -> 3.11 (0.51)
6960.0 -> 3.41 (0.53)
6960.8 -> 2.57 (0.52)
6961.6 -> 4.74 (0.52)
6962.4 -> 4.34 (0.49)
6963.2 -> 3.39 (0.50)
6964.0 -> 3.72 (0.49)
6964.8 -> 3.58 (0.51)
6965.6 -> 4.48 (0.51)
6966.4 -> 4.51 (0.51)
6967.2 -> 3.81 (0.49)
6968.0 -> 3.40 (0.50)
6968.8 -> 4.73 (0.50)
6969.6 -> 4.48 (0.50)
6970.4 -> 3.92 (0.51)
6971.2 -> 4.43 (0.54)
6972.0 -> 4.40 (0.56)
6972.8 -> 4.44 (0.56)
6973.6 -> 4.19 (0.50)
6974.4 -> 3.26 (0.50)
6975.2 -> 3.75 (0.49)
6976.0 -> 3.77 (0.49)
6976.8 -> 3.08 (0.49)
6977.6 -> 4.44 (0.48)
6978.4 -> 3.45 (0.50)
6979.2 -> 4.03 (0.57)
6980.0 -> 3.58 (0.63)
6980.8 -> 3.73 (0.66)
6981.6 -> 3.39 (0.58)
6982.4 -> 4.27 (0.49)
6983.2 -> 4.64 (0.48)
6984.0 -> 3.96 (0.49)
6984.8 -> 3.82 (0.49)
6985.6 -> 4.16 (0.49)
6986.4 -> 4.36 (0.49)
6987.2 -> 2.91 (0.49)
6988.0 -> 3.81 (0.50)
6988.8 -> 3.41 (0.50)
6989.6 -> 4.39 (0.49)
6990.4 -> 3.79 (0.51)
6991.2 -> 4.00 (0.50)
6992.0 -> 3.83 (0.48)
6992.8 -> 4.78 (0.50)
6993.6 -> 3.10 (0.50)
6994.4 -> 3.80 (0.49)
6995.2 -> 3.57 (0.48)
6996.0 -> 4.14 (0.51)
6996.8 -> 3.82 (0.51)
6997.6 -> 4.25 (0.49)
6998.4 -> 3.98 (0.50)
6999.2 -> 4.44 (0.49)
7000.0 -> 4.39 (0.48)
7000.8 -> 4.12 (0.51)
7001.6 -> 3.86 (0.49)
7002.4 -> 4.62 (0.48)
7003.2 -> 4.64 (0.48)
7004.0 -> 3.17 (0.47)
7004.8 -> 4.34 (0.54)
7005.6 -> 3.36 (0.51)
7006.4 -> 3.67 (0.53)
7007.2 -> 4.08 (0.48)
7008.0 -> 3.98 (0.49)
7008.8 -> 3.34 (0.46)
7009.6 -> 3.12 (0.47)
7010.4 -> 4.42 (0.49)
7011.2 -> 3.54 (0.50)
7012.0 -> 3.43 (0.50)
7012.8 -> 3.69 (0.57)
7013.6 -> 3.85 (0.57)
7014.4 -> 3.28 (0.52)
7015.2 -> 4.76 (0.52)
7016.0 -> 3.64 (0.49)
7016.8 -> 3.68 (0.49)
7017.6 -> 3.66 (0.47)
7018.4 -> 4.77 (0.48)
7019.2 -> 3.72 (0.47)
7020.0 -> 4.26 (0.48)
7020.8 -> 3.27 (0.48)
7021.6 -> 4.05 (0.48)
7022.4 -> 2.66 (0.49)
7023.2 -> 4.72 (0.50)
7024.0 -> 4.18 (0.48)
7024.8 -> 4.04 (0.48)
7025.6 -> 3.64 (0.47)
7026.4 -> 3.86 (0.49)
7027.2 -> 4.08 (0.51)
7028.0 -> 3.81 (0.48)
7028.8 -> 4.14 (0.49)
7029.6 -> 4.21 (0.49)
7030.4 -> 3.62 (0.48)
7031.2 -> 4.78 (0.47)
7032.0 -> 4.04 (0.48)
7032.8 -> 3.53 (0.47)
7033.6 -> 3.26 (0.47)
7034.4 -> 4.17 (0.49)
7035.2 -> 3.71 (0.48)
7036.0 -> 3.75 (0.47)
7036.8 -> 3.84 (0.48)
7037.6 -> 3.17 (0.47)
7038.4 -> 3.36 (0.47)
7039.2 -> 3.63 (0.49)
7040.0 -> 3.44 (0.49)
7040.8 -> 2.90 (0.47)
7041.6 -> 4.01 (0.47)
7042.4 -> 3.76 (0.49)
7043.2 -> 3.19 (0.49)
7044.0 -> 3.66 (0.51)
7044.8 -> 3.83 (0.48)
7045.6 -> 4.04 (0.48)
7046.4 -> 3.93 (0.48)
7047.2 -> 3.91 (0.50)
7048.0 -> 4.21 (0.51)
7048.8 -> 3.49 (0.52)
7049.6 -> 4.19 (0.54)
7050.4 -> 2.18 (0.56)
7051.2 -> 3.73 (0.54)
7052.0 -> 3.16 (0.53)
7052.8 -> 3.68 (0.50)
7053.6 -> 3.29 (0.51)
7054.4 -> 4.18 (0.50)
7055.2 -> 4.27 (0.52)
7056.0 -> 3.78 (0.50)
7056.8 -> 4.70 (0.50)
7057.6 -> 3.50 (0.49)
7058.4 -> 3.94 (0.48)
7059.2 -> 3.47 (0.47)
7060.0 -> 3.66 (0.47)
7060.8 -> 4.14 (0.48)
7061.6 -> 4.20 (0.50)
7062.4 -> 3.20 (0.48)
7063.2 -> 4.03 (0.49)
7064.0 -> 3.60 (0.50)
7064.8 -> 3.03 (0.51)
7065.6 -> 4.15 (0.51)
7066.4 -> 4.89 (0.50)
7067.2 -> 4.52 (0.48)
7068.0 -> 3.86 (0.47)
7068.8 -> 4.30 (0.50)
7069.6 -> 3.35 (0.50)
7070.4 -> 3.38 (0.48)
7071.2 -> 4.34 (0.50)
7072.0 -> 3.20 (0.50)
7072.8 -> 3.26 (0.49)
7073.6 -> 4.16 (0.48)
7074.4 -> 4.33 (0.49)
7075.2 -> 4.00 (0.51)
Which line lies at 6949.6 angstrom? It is [N II]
